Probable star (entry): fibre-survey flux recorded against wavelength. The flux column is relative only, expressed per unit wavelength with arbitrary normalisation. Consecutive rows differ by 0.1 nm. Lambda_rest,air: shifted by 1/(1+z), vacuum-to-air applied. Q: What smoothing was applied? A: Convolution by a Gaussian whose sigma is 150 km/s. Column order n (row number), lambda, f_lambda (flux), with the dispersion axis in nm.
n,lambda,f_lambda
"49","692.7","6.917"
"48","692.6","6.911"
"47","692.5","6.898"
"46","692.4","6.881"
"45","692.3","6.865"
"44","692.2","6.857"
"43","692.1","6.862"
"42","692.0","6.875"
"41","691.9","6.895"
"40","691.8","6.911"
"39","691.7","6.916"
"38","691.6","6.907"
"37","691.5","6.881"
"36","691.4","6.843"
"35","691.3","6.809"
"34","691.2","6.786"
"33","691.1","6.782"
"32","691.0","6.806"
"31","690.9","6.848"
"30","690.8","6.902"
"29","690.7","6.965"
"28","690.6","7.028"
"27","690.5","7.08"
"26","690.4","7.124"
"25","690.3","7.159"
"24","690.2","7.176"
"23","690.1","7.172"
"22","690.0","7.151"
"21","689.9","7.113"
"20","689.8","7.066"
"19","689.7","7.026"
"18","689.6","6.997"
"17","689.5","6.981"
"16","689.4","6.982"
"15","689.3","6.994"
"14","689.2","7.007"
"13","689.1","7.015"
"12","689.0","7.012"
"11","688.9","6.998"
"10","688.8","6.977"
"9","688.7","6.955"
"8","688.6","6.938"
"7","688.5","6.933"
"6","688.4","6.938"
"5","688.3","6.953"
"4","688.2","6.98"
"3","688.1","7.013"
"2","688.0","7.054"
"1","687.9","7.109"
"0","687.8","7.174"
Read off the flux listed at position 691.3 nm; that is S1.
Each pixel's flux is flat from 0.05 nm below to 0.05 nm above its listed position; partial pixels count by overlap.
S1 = 6.809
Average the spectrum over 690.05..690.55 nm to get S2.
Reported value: 7.14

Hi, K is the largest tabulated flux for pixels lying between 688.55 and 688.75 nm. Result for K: 6.955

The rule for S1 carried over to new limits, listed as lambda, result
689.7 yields 7.026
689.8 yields 7.066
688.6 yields 6.938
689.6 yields 6.997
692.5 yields 6.898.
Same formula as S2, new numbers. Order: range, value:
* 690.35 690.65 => 7.08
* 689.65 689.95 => 7.07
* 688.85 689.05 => 7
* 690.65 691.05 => 6.88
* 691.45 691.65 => 6.89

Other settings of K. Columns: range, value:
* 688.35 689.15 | 7.015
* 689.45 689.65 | 6.997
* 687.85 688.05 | 7.109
